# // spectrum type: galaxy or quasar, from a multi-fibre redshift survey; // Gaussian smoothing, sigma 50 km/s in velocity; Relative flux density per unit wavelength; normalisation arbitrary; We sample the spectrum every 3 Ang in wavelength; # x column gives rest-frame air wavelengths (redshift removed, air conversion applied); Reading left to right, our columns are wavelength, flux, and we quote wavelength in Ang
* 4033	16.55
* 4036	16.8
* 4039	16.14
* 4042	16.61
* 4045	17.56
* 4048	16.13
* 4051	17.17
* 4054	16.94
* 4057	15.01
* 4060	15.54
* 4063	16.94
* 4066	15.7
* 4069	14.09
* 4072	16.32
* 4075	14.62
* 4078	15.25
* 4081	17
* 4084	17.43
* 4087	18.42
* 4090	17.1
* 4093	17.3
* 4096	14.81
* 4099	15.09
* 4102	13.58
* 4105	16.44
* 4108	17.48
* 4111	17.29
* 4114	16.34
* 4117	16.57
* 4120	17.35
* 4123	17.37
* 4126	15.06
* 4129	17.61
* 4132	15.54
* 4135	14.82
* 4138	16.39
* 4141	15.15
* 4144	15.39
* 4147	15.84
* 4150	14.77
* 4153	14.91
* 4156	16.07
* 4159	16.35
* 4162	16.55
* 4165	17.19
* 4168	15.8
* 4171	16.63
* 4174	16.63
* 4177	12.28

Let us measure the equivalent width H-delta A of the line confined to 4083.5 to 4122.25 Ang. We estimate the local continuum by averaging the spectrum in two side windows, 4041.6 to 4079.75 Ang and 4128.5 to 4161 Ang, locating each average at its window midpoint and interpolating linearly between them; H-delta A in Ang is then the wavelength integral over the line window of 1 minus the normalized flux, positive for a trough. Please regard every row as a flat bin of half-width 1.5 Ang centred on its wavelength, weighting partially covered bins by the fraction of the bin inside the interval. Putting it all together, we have -1.8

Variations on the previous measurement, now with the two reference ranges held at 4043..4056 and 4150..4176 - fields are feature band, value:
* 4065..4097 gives 0.83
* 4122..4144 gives 0.52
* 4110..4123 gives -0.41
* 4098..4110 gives 0.55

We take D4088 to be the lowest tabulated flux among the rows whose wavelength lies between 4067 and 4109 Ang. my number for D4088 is 13.58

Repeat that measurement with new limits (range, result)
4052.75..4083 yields 14.09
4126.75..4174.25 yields 14.77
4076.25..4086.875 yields 15.25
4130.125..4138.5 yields 14.82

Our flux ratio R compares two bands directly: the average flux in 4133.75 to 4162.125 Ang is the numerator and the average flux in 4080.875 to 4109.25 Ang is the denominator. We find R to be 0.95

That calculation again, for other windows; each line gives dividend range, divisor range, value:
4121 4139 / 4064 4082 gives 1.04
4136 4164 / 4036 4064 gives 0.96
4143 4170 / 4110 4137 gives 0.97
